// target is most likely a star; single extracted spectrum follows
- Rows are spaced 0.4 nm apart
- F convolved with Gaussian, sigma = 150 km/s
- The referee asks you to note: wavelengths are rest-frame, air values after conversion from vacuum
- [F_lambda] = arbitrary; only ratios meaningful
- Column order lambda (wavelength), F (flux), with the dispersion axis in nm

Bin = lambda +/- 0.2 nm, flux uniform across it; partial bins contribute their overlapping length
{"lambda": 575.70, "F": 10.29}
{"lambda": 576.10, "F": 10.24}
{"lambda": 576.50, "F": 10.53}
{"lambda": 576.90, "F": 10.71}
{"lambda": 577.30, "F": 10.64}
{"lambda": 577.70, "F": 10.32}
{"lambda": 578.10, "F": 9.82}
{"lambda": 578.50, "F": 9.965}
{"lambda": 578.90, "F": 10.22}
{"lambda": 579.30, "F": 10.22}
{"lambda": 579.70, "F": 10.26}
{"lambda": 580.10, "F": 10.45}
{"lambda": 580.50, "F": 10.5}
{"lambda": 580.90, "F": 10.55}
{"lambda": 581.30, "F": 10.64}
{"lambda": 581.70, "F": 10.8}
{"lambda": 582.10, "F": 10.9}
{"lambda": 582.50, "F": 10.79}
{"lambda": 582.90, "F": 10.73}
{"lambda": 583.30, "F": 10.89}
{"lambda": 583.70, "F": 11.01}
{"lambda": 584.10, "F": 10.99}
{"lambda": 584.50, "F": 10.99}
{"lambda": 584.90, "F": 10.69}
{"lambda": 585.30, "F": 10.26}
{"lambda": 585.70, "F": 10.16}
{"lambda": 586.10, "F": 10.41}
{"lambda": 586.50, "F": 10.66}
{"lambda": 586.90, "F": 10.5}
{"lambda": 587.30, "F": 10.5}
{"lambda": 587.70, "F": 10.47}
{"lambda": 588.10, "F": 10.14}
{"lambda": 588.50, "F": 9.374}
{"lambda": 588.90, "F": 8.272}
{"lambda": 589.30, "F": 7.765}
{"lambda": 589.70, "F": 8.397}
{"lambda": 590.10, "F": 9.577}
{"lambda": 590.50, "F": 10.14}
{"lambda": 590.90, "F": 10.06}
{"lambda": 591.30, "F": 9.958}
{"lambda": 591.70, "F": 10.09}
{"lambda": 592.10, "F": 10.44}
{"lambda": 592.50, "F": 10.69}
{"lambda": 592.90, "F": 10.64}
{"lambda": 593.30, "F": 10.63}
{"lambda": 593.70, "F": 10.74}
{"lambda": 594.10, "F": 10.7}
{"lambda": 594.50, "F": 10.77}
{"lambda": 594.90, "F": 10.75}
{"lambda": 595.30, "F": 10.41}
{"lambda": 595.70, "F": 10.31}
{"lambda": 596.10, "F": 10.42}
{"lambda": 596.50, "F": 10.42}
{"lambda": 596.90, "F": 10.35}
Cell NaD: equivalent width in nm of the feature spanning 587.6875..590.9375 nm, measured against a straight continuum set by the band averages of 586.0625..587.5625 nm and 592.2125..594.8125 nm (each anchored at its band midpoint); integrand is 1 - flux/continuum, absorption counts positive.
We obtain 0.41 nm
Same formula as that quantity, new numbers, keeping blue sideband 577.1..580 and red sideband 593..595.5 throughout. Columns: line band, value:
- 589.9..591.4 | 0.09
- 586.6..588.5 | 0.03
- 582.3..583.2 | -0.04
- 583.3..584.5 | -0.07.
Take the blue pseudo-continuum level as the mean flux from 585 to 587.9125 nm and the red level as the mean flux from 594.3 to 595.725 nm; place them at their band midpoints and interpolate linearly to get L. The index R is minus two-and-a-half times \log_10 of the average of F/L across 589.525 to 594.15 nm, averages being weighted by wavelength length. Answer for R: 0.04 mag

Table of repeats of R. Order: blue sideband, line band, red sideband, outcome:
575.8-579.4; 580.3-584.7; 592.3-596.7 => -0.04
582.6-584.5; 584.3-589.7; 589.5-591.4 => 0.03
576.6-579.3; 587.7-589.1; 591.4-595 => 0.11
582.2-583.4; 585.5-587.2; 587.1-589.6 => -0.06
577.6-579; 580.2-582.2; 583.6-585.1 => -0.02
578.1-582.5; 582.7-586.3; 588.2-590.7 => -0.10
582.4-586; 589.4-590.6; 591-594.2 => 0.15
